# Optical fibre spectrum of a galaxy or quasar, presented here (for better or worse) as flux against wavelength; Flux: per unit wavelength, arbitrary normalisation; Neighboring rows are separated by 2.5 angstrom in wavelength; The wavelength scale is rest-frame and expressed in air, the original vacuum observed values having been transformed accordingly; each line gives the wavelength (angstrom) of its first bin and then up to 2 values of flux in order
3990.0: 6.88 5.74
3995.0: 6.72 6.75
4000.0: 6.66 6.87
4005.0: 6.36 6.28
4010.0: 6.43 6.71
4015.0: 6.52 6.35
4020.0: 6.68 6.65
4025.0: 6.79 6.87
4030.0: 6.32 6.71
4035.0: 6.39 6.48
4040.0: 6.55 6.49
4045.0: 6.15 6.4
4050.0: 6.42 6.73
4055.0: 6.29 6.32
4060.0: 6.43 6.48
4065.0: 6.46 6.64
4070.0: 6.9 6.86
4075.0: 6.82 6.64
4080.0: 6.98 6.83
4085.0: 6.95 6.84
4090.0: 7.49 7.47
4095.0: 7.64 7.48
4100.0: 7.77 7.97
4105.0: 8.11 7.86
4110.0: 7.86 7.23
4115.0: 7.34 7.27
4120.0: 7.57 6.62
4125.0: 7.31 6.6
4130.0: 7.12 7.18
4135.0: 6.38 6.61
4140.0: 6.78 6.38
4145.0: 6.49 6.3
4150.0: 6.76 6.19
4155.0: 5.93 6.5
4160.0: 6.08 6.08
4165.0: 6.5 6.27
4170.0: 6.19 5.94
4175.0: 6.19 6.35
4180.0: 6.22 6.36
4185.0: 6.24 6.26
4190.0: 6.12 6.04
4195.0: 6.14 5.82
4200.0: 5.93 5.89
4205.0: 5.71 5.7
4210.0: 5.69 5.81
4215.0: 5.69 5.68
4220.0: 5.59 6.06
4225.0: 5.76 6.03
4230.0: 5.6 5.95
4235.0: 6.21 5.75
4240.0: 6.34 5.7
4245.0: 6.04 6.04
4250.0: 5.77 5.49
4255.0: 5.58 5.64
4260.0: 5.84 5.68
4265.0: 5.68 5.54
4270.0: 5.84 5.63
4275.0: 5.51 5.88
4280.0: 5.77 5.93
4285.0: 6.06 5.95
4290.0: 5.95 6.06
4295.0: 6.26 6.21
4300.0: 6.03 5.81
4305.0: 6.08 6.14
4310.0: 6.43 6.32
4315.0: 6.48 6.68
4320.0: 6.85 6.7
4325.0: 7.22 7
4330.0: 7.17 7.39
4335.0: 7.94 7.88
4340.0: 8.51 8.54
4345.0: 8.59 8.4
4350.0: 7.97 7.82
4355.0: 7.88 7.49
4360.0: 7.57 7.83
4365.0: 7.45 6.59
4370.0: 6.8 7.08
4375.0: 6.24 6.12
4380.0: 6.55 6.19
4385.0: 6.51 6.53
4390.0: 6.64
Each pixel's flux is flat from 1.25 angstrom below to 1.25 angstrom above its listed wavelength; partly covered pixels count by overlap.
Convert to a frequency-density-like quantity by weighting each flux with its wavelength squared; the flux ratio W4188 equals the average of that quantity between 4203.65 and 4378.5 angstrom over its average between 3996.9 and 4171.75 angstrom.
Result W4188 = 1.05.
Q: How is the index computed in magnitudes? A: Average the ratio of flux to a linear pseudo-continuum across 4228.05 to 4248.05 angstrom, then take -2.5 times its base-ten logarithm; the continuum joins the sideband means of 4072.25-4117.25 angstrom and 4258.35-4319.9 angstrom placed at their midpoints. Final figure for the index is 0.07 mag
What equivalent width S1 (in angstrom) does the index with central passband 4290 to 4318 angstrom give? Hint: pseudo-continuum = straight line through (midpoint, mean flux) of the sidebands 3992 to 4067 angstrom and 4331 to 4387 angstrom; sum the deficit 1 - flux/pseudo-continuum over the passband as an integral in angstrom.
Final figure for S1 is 4.1 angstrom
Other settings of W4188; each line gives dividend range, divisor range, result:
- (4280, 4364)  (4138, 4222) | 1.22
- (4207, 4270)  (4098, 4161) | 0.88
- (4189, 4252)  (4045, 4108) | 0.90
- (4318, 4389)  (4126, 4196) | 1.26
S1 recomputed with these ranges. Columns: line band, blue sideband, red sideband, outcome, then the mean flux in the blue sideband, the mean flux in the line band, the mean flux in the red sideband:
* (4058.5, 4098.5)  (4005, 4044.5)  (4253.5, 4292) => -3.5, 6.53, 6.92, 5.77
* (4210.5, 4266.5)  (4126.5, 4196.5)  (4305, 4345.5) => 7.7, 6.36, 5.81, 7.18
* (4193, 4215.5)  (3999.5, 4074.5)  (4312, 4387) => 3.6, 6.54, 5.83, 7.26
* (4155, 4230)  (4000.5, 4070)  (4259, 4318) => 2.0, 6.52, 6.02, 5.98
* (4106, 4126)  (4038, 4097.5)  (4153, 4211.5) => -2.9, 6.74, 7.39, 6.09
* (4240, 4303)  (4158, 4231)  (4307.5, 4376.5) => 8.0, 6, 5.85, 7.34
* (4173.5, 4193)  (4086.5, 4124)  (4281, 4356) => 2.9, 7.5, 6.23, 6.93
